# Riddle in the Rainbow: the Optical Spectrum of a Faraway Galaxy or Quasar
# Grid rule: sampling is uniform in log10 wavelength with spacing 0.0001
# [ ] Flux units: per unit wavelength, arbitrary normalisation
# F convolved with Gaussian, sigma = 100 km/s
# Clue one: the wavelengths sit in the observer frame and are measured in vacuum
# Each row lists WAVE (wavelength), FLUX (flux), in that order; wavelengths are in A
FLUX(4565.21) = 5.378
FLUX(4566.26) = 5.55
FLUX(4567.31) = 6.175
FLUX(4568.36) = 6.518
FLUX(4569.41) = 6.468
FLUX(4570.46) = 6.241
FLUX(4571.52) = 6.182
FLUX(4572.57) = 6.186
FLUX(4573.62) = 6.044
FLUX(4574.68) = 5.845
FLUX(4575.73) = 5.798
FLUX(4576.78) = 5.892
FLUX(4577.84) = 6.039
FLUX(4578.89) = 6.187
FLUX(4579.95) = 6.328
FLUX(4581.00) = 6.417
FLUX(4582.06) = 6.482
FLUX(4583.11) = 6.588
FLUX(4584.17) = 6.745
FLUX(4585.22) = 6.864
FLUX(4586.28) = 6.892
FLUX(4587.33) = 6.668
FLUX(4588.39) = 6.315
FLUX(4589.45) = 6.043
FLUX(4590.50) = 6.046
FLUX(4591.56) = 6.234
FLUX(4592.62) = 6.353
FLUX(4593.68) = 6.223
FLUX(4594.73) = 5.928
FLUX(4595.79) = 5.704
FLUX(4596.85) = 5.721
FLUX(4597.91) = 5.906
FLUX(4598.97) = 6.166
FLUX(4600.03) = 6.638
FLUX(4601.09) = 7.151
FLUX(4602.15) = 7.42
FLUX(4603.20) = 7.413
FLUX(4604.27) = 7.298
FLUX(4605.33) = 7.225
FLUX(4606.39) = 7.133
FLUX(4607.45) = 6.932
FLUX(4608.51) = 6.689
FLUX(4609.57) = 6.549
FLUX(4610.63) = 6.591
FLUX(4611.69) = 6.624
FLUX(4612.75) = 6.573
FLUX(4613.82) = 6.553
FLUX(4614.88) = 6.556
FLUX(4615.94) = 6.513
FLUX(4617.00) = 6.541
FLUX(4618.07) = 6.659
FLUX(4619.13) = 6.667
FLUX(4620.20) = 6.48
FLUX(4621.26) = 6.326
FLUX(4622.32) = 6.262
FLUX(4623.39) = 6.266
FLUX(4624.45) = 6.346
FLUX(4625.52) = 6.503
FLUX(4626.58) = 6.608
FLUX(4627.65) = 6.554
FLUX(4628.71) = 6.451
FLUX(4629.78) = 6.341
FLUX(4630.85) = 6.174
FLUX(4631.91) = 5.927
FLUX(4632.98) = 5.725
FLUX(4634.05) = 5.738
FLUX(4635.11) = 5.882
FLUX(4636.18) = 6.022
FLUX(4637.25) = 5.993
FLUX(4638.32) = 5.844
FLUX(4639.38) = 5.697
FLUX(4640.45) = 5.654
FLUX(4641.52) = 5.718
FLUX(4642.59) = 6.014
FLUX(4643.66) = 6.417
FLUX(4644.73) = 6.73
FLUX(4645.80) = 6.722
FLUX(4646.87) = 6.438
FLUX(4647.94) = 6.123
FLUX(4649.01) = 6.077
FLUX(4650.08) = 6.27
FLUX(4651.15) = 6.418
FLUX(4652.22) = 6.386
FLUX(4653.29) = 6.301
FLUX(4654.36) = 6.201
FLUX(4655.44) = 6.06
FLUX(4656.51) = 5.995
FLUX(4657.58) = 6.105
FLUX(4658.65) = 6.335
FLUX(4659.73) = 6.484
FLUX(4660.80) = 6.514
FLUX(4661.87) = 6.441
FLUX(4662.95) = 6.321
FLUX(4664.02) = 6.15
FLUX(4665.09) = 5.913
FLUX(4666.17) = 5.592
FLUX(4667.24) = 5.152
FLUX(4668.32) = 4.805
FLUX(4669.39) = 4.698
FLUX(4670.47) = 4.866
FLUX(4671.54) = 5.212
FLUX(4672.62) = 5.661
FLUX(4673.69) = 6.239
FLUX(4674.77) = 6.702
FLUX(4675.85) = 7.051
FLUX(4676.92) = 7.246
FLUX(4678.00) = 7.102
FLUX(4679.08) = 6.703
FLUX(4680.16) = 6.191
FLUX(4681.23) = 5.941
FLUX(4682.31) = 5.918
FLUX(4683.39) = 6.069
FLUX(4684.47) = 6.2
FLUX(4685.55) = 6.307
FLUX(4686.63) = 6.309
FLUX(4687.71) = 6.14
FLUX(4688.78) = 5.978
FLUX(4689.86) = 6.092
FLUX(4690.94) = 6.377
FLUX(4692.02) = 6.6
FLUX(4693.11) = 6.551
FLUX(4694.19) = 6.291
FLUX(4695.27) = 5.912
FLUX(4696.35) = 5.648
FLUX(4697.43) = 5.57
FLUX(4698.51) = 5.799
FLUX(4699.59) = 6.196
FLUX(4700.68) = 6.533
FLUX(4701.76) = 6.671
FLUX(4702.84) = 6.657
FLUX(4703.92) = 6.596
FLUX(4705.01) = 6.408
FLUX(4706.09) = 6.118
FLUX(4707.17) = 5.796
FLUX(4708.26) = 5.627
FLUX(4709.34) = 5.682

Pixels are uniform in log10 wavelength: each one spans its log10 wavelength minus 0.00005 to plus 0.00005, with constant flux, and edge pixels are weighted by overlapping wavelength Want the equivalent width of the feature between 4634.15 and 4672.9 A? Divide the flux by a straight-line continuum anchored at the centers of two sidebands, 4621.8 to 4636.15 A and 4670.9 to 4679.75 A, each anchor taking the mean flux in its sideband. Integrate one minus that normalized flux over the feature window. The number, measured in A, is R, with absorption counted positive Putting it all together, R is 2.2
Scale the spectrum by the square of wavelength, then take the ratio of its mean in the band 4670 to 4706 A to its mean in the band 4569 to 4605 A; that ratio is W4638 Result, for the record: 1.0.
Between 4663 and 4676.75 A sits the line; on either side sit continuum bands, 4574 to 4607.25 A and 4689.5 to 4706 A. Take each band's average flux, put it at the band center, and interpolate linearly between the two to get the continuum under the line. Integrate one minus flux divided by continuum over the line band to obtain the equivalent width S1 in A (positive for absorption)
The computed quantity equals 1.2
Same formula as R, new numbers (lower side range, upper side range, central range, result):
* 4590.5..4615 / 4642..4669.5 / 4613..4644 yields 0.66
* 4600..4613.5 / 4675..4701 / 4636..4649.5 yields 1.09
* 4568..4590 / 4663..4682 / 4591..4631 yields -2.18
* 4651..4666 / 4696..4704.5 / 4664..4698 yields 1.05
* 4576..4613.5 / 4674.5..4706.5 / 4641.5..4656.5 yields 0.28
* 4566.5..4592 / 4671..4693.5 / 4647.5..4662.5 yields 0.10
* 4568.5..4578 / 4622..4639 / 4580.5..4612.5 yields -2.32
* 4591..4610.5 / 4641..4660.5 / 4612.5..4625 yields 0.00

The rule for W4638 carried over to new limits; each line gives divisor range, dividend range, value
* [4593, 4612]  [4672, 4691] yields 0.99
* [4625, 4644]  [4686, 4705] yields 1.06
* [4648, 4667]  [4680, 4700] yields 1.00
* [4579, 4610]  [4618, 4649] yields 0.96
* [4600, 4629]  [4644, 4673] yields 0.91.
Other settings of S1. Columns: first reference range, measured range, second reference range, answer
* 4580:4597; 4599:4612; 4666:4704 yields -1.3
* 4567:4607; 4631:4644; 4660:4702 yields 0.7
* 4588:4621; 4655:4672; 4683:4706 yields 1.5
